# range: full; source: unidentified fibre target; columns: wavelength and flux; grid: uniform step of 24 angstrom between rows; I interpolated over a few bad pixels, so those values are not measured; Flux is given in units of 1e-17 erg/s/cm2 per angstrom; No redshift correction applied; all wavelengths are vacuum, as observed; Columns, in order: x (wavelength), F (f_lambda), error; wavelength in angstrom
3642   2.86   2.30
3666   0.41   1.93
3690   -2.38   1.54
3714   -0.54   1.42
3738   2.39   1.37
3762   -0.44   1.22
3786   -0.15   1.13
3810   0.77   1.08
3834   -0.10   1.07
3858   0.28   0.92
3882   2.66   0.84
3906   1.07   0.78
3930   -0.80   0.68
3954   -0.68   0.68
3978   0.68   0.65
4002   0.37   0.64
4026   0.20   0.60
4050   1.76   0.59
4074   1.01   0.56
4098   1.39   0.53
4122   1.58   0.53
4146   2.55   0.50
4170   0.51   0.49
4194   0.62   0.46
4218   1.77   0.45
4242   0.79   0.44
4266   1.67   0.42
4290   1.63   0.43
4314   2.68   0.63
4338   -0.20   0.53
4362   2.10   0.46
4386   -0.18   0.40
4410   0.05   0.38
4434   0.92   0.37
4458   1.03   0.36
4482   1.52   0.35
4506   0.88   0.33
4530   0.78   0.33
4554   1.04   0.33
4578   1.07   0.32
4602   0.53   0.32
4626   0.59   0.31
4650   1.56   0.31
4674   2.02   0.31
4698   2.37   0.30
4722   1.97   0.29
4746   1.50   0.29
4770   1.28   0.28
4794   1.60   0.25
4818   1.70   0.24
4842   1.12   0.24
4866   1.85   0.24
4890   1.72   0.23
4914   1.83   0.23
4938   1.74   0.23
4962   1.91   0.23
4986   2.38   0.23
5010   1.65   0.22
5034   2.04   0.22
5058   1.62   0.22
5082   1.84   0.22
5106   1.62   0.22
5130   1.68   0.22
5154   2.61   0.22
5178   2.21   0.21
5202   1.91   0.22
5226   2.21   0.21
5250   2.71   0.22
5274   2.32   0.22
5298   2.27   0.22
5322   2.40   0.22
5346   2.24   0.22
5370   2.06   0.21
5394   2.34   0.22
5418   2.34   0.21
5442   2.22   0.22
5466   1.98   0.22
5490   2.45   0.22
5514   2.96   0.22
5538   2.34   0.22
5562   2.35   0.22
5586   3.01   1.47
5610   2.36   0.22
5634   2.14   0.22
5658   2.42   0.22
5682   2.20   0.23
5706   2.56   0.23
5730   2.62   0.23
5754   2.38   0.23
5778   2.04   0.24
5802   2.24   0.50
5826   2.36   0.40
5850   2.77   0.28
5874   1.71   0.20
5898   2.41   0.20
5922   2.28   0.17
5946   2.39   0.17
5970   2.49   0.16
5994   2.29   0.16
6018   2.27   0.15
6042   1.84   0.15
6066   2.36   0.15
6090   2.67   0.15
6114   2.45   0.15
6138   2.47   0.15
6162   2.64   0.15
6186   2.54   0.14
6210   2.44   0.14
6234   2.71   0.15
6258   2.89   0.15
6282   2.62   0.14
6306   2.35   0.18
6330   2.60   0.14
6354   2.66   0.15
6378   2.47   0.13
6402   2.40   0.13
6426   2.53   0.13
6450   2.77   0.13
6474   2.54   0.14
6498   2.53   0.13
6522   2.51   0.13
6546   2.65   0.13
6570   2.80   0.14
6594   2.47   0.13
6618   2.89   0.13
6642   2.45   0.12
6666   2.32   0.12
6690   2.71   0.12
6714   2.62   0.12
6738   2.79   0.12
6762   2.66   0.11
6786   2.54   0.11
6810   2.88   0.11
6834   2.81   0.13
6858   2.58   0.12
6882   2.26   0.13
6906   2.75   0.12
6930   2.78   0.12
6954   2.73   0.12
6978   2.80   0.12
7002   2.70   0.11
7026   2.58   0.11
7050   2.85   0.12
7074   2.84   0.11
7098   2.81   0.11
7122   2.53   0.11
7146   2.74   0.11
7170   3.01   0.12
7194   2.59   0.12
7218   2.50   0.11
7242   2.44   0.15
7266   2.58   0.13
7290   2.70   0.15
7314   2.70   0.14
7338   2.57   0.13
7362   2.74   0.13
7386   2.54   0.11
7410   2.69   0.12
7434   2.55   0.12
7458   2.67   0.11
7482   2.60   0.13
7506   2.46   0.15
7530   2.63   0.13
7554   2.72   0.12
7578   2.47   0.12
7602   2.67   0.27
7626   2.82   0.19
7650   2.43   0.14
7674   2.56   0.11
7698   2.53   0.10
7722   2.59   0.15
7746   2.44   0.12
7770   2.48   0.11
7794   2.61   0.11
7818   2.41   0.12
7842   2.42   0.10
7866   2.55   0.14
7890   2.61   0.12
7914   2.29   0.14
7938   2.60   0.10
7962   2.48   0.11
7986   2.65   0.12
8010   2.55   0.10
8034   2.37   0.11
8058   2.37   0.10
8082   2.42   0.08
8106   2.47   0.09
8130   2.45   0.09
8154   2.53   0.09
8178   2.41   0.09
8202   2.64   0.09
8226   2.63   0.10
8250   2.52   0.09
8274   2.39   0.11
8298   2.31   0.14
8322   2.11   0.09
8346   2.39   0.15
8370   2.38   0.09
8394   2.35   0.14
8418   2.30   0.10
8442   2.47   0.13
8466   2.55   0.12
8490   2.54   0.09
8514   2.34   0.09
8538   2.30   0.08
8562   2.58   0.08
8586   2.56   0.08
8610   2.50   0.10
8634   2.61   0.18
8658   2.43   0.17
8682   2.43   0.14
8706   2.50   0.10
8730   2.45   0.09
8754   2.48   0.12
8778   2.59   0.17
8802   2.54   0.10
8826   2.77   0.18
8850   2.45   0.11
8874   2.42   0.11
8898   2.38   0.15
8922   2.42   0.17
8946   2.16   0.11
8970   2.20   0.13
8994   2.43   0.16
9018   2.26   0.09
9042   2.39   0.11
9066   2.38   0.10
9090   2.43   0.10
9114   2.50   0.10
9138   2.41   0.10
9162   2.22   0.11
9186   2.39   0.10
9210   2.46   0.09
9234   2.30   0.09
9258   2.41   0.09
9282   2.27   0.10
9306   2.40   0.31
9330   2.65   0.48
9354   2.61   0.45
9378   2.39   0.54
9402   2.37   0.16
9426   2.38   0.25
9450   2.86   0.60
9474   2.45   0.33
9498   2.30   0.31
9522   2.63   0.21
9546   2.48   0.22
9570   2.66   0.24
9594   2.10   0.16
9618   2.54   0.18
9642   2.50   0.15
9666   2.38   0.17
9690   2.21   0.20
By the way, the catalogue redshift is 0.17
